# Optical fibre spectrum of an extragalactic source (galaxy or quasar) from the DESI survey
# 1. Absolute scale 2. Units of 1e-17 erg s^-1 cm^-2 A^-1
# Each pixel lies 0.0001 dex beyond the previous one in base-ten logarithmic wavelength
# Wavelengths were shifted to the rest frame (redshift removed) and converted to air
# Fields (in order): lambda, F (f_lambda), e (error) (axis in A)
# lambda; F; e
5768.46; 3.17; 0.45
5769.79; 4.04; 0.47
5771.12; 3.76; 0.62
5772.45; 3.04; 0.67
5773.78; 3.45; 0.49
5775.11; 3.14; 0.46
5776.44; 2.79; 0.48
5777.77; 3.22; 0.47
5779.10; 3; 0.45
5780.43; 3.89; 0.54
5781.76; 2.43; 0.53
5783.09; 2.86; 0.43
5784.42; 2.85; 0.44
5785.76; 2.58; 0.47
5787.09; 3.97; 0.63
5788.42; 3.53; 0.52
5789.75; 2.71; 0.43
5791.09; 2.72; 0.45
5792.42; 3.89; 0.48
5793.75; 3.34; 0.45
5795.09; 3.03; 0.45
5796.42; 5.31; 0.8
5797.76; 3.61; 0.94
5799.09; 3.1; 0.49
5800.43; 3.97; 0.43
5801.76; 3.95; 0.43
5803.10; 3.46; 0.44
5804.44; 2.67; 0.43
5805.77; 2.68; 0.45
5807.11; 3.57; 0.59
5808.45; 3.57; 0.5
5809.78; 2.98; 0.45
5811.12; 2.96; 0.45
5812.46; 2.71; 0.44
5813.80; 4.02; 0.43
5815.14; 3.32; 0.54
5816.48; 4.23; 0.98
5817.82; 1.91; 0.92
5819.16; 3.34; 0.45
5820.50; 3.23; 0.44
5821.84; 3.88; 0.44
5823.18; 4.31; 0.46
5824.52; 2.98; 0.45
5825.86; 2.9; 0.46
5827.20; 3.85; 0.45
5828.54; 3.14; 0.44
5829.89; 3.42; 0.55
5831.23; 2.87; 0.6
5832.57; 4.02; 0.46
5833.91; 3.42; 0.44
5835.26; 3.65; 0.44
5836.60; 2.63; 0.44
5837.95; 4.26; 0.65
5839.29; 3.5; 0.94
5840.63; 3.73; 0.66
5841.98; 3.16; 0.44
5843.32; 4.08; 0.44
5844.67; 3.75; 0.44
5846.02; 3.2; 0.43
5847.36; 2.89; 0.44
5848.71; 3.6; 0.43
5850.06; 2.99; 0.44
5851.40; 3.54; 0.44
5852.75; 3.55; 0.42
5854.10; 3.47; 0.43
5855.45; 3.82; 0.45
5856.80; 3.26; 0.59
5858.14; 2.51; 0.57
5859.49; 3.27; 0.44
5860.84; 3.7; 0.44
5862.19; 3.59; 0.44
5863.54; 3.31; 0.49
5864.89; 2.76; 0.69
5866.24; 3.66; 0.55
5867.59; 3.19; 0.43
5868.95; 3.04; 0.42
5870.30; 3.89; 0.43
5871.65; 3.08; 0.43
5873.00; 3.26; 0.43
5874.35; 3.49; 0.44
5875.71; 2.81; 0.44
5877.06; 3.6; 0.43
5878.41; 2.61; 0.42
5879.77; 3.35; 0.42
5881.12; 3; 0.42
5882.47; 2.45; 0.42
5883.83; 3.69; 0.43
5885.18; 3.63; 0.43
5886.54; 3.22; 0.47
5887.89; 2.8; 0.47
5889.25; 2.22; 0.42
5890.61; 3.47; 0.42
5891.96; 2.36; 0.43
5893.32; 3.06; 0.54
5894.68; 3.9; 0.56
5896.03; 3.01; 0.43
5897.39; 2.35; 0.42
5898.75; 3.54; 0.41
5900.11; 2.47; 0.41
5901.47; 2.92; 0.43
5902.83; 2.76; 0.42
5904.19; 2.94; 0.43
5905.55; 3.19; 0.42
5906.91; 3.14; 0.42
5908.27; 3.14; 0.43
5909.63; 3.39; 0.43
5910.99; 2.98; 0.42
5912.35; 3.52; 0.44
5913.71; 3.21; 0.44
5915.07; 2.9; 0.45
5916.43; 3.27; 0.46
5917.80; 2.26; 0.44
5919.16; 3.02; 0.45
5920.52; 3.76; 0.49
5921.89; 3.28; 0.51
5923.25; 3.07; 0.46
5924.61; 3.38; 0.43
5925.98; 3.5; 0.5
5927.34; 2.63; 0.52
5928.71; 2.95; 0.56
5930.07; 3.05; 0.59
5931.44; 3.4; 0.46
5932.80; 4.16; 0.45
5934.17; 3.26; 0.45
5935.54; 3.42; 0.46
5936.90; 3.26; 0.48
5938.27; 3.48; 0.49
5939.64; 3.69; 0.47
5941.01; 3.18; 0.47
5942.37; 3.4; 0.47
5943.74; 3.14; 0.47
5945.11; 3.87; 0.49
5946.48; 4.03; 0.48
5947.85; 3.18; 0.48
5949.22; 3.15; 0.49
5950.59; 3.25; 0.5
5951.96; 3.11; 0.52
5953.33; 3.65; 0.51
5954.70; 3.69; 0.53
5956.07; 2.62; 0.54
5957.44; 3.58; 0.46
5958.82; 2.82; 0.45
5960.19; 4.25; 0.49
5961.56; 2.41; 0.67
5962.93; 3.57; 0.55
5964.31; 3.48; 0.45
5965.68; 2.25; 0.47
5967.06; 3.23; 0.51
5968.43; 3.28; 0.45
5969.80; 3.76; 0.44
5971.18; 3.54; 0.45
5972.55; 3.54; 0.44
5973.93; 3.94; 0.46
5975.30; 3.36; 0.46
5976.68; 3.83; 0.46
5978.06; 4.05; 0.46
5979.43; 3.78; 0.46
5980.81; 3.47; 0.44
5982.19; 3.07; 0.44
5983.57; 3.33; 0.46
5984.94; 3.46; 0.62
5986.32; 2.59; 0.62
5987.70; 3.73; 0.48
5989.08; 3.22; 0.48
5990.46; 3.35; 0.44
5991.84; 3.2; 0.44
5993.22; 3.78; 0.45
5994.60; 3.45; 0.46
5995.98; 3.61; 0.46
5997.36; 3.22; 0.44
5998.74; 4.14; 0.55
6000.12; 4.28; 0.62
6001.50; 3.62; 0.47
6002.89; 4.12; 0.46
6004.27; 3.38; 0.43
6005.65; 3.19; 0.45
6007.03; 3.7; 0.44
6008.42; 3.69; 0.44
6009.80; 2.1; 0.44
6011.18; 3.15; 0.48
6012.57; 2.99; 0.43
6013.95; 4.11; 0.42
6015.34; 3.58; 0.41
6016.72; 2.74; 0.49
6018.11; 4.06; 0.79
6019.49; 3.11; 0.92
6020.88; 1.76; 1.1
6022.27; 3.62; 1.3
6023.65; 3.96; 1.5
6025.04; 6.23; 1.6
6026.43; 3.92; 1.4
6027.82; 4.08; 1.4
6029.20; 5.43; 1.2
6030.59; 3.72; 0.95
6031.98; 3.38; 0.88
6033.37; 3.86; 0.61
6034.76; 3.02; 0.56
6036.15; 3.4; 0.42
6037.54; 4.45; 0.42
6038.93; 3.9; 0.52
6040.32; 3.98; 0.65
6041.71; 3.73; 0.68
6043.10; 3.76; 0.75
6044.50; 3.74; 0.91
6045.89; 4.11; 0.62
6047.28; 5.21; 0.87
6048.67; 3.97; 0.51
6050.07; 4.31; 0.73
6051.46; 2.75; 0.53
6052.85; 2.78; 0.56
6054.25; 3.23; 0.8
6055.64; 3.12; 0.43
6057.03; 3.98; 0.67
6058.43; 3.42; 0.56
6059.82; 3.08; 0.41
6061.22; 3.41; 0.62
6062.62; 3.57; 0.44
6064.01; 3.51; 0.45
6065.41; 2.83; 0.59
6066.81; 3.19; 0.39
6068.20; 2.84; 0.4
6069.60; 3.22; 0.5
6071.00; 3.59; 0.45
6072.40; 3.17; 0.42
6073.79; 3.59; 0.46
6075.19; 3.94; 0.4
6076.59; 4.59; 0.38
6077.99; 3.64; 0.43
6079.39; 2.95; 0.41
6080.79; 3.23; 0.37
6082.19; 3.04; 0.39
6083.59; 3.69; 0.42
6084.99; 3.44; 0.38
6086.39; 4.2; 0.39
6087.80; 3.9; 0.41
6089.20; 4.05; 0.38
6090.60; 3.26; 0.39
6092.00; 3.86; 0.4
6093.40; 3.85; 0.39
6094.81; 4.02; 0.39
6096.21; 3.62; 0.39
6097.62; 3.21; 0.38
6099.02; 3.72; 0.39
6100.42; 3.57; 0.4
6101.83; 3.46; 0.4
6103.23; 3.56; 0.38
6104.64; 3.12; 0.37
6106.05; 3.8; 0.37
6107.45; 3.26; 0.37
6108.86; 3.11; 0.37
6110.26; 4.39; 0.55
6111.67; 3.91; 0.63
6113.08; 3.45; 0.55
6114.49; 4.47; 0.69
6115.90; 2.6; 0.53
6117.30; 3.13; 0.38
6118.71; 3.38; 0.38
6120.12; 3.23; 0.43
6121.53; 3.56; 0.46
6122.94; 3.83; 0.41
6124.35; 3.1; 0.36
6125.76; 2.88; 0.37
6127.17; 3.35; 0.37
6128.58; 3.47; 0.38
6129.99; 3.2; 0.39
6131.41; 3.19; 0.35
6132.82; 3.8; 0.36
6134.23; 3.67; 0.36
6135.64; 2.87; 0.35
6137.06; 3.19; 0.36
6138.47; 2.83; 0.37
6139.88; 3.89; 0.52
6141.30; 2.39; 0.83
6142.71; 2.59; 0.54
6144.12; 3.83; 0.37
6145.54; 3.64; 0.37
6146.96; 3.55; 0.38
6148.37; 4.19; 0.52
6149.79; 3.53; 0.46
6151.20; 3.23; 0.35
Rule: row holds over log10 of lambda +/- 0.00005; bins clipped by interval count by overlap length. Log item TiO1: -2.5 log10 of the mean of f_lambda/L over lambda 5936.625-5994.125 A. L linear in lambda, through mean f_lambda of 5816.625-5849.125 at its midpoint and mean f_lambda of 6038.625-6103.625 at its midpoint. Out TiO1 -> 0.037 mag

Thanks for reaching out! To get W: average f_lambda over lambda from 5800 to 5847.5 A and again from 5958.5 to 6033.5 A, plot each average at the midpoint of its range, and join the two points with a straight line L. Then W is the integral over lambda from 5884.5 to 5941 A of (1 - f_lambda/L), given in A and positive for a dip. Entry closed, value 5.3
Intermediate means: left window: 3.4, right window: 3.54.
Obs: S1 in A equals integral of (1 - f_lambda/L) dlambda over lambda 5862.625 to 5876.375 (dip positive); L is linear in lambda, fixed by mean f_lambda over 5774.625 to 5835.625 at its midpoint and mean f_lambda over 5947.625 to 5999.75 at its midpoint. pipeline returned 0.4 A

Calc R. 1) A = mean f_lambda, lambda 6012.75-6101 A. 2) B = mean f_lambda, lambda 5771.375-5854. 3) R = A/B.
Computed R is 1.1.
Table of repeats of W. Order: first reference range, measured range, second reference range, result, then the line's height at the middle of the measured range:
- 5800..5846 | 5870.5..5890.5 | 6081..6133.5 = 1.8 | 3.43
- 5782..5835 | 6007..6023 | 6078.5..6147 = 1.0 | 3.42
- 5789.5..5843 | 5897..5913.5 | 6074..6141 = 1.9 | 3.44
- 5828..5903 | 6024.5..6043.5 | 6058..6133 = -3.5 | 3.42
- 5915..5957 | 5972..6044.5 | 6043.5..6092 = -3.8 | 3.44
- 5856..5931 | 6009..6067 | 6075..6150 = -4.4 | 3.37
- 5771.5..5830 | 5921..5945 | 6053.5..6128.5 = 0.5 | 3.39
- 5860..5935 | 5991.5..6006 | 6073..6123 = -1.2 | 3.38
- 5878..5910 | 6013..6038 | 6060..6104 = -3.0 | 3.38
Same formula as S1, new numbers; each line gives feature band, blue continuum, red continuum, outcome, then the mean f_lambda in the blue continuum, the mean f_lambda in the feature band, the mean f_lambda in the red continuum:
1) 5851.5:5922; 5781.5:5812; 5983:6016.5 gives 4.38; 3.3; 3.16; 3.45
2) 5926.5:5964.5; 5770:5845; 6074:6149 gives 0.92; 3.37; 3.34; 3.5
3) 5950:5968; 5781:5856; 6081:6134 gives 1.18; 3.38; 3.22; 3.53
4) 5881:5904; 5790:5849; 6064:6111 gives 3.09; 3.42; 2.99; 3.54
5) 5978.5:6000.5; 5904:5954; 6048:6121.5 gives -0.71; 3.28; 3.48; 3.5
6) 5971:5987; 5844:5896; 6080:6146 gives -0.77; 3.23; 3.5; 3.46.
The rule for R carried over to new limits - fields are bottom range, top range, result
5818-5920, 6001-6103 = 1.11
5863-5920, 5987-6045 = 1.18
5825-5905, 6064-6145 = 1.06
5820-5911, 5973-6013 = 1.07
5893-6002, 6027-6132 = 1.08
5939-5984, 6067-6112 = 1.05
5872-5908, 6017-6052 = 1.28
